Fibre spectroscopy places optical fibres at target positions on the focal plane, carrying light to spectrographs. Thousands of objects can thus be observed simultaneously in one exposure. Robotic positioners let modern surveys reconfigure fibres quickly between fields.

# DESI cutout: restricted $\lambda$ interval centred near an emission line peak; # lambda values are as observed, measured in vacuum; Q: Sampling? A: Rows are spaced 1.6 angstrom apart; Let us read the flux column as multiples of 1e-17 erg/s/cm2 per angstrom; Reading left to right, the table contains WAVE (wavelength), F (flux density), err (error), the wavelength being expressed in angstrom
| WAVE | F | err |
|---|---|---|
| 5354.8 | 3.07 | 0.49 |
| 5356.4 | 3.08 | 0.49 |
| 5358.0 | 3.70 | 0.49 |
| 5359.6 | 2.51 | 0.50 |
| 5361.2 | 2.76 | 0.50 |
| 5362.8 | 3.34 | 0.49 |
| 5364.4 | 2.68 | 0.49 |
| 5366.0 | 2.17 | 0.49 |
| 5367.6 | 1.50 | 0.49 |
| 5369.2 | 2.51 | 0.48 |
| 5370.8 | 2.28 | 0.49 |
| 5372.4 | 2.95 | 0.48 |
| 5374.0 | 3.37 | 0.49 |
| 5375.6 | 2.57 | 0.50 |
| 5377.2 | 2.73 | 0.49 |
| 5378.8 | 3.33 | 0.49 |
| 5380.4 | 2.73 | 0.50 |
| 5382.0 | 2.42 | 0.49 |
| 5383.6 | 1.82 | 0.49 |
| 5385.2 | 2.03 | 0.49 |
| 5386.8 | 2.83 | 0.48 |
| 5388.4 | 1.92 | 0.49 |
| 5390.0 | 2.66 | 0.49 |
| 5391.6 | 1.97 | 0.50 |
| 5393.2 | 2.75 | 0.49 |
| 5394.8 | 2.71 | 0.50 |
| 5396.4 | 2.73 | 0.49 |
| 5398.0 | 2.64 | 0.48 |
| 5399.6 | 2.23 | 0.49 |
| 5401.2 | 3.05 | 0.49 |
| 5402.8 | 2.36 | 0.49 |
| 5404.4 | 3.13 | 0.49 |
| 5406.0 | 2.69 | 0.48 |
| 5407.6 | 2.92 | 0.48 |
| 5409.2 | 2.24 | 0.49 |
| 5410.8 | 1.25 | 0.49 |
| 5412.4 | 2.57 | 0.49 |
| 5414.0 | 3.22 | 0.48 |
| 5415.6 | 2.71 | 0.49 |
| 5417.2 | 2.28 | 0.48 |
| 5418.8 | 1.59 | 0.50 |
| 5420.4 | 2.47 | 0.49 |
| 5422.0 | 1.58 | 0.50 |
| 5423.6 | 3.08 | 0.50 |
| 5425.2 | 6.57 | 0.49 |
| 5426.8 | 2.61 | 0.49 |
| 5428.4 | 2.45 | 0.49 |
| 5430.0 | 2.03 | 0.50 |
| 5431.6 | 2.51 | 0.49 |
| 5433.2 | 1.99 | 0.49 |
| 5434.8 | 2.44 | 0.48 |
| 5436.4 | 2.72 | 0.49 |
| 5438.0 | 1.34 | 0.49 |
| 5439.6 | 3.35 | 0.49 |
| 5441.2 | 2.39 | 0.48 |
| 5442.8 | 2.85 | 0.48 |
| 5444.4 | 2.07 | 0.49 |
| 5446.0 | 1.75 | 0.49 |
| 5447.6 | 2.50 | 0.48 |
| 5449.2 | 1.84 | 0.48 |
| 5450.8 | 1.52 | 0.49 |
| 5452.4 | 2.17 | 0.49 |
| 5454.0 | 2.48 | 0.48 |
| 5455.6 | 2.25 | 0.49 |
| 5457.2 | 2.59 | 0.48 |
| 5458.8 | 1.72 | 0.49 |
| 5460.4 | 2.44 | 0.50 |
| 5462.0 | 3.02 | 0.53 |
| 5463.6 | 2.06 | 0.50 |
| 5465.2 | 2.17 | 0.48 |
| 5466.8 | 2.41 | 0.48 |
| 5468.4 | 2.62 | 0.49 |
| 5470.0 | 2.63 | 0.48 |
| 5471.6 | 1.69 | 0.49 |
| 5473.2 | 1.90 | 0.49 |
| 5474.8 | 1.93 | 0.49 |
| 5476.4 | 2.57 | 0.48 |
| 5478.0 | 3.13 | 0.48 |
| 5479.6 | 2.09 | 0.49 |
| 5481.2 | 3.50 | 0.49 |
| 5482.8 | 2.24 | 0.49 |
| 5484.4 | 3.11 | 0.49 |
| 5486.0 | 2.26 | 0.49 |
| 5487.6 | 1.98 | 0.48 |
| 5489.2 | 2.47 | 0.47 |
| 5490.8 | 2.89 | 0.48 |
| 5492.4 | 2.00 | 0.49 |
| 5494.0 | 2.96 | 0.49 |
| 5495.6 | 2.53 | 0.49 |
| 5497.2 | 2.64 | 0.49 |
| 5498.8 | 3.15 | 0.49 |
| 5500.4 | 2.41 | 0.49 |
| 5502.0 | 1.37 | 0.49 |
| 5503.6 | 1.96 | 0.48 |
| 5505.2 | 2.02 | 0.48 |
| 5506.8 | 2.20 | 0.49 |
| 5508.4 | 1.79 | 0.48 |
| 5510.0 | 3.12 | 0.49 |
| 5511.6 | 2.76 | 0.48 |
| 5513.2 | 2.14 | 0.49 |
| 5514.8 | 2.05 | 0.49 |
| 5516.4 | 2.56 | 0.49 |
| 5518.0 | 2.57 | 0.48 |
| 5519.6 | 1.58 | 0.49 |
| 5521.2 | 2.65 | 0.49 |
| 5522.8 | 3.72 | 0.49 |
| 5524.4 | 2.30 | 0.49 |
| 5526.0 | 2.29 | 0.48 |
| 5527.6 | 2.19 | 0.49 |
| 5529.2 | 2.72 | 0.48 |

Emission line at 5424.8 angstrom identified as [O III] 5007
